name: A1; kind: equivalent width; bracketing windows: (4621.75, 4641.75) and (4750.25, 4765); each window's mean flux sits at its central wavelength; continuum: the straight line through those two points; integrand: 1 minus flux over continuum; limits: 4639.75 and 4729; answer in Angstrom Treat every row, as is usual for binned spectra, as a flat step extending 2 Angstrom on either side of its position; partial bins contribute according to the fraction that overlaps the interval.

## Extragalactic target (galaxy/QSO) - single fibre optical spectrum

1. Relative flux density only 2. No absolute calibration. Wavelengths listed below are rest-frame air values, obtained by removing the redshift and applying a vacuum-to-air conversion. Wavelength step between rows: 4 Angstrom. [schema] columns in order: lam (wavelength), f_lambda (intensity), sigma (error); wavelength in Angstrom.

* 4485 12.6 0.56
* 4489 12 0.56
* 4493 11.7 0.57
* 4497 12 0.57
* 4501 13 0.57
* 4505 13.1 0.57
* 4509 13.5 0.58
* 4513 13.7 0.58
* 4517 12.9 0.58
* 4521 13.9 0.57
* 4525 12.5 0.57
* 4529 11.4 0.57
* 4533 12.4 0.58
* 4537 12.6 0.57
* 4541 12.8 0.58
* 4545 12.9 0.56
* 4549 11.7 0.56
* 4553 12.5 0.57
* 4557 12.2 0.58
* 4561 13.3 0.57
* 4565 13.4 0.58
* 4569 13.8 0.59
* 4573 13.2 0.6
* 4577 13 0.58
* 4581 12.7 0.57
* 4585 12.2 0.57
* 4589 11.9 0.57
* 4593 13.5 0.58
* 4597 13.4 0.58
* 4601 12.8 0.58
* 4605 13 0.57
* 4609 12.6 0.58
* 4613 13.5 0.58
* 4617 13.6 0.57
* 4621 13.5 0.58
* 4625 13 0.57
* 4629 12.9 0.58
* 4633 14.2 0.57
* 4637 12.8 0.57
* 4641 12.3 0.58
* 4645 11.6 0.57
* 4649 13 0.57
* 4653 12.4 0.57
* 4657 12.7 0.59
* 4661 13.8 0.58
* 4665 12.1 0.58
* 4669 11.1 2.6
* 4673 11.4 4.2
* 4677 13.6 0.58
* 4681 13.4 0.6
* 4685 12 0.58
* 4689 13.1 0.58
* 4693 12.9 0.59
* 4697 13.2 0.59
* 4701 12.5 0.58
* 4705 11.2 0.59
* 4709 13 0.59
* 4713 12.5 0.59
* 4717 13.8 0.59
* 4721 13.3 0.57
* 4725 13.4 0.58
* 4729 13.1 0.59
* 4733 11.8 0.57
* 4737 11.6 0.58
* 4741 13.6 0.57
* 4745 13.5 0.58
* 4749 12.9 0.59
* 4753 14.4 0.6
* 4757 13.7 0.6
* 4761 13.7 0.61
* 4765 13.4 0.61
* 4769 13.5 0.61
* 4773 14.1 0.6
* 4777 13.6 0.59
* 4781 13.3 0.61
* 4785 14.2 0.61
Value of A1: 4.9 Angstrom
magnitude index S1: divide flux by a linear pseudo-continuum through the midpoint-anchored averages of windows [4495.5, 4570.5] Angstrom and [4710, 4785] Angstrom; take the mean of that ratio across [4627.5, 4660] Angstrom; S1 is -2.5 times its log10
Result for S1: 0.026 mag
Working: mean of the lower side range 12.8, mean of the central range 12.8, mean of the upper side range 13.3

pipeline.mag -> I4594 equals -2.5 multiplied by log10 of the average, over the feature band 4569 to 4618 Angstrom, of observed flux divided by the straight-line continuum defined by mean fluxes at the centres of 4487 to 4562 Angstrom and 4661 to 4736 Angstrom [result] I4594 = -0.028 mag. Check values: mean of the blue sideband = 12.6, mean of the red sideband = 12.7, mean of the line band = 13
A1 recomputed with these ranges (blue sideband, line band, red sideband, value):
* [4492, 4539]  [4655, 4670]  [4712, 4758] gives 0.6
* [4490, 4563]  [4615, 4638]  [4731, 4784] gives -0.7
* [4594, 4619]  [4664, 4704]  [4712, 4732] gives 2.0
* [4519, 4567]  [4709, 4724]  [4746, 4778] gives 0.3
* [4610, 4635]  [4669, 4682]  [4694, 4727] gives 0.6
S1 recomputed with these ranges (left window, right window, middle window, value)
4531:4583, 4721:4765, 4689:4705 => 0.03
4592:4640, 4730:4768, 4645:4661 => 0.04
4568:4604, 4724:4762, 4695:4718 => 0.04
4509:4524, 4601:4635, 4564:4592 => 0.04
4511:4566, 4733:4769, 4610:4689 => 0.02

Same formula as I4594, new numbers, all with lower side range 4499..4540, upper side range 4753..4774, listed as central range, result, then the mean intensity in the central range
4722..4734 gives 0.06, 12.9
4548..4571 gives 0.01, 12.9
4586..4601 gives 0.02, 12.9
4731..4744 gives 0.10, 12.4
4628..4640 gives 0.00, 13.2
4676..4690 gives 0.04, 13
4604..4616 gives 0.01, 13.1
